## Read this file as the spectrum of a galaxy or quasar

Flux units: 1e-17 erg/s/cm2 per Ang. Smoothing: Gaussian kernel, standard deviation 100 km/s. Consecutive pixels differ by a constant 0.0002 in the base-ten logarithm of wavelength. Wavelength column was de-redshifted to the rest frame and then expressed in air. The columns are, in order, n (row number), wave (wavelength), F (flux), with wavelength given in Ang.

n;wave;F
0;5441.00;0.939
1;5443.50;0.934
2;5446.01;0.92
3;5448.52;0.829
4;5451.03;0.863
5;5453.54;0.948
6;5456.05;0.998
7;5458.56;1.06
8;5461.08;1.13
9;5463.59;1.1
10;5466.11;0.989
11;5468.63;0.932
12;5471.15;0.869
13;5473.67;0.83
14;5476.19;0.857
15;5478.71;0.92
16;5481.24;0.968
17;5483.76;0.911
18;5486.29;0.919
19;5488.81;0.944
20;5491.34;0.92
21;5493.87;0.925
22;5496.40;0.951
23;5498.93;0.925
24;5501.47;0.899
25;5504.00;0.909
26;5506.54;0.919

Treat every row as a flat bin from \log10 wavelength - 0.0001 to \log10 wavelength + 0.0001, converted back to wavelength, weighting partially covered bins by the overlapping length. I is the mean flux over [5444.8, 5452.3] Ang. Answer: 0.87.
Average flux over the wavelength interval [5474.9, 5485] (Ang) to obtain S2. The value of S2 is 0.914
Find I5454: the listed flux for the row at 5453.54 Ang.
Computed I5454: 0.948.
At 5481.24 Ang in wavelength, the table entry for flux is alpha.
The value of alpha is 0.968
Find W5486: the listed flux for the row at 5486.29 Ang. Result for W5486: 0.919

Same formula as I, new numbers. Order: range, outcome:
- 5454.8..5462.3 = 1.06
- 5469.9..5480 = 0.869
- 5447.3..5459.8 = 0.94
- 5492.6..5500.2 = 0.933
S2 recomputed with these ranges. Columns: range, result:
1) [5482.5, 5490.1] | 0.925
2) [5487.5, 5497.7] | 0.936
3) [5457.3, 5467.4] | 1.07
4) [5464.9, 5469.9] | 0.959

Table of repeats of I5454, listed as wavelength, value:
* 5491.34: 0.92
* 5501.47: 0.899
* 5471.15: 0.869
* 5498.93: 0.925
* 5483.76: 0.911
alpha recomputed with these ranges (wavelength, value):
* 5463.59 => 1.1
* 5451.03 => 0.863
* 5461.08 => 1.13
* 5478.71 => 0.92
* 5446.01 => 0.92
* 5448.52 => 0.829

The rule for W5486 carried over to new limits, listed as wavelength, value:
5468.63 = 0.932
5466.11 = 0.989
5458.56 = 1.06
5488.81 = 0.944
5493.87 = 0.925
